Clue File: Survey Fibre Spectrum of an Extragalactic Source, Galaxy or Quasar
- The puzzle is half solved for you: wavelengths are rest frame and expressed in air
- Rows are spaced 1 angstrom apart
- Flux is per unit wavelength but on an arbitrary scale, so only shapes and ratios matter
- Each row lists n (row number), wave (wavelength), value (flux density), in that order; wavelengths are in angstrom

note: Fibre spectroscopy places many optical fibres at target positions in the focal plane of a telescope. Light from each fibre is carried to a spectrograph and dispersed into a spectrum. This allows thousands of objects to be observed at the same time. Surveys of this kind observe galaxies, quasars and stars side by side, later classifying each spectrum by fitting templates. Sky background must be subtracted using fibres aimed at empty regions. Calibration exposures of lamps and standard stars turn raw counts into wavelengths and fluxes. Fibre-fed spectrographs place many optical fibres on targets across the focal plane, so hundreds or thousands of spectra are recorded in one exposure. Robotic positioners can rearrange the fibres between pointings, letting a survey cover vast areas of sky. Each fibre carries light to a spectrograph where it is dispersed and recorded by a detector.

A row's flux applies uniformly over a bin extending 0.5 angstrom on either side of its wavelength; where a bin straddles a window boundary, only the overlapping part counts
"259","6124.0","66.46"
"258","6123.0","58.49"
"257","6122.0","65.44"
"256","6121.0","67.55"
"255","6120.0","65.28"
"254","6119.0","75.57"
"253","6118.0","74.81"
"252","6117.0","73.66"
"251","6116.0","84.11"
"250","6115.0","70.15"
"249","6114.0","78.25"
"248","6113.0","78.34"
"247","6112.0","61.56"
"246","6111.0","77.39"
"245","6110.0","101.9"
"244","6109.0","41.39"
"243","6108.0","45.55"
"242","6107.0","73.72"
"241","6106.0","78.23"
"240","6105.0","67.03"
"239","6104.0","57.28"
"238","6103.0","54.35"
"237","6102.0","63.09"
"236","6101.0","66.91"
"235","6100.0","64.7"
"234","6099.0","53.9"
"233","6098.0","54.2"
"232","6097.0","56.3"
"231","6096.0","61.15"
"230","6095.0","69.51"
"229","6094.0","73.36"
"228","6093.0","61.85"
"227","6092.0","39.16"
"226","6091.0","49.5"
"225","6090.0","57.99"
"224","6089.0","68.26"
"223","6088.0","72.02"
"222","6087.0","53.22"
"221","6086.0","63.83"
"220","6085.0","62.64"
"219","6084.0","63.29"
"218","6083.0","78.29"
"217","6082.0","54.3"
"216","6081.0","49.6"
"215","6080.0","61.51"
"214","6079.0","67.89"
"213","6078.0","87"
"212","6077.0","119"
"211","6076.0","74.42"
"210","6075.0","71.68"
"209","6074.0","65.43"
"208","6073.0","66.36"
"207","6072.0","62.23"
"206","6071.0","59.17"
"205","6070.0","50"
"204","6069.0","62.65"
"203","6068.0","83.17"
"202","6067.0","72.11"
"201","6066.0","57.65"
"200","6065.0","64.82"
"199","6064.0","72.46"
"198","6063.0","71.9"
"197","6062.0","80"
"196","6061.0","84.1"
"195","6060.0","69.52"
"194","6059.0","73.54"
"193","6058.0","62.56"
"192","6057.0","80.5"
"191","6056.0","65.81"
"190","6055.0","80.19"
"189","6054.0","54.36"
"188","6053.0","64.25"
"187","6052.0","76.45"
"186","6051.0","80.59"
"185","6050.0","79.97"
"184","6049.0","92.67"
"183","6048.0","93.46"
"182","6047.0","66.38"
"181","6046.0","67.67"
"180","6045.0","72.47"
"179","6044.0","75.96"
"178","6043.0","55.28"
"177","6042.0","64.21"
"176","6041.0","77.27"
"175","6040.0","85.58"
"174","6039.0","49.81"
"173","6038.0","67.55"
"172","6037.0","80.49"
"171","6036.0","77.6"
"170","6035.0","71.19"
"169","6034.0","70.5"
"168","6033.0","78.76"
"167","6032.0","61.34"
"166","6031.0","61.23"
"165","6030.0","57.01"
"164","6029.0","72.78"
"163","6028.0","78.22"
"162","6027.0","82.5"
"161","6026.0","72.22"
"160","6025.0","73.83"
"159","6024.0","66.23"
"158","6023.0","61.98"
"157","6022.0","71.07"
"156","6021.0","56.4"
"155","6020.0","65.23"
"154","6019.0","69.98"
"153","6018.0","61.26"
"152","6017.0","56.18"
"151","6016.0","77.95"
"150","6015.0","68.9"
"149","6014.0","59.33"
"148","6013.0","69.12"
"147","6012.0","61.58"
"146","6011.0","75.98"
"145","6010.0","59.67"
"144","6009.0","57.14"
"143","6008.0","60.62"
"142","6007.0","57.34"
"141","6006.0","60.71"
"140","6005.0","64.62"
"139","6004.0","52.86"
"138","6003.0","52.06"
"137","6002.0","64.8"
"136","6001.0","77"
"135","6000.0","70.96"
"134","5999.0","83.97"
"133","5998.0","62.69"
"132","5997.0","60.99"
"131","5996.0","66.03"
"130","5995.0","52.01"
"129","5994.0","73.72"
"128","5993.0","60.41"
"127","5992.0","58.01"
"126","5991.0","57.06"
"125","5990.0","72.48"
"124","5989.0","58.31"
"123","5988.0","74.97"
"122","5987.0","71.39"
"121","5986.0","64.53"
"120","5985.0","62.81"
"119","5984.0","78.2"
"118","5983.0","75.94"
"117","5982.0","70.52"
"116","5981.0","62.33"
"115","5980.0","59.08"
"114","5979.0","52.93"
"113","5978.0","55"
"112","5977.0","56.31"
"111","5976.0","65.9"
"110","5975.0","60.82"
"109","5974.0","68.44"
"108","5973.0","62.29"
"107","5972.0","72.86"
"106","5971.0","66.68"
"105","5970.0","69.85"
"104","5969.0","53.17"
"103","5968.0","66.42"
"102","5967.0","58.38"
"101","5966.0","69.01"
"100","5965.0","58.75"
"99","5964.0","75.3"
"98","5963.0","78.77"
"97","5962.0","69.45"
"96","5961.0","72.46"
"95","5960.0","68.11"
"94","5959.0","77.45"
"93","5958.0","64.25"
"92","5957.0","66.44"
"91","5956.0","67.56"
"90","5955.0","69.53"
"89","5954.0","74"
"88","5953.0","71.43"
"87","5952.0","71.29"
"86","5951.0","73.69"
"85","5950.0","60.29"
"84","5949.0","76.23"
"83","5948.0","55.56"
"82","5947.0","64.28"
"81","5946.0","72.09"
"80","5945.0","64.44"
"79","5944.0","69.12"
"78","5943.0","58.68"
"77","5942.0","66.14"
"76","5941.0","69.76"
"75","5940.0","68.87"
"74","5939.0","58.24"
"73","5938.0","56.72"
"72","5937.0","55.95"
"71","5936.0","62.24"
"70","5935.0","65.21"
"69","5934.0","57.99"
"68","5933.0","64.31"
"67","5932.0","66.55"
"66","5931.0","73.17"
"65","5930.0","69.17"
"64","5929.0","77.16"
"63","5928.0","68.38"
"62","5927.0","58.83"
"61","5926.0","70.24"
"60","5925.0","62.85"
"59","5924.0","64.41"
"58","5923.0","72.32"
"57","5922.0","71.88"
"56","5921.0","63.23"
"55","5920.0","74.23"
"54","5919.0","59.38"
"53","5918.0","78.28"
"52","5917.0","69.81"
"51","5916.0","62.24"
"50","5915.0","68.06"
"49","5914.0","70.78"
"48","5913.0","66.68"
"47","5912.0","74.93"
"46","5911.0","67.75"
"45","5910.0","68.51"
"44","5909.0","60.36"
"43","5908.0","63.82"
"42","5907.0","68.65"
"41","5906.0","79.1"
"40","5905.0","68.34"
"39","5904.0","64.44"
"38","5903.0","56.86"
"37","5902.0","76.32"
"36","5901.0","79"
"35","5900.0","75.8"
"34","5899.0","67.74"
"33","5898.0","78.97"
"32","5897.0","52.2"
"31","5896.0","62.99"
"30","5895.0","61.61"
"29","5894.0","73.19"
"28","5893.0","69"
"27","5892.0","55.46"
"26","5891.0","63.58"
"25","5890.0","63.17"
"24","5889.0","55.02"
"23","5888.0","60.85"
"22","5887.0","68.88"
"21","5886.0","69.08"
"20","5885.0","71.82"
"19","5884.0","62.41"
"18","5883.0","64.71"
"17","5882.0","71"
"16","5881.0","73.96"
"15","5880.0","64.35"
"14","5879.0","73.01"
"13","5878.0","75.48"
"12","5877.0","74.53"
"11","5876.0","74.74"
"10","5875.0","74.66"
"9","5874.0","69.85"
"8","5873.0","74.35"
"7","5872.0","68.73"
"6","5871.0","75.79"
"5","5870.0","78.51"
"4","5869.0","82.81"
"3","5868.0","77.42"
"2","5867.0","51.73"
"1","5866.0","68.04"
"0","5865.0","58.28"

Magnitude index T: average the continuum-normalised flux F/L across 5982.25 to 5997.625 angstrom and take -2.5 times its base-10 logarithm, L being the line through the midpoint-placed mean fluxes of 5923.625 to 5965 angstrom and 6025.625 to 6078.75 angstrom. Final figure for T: 0.05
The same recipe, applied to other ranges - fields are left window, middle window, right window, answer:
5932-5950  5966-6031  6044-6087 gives 0.032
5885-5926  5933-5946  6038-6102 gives 0.072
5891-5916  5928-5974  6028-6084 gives 0.029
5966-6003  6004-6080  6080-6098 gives -0.118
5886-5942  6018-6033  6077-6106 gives -0.059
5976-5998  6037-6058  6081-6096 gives -0.161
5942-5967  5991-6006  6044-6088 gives 0.088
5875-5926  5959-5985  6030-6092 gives 0.043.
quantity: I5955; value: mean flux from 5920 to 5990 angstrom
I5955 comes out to 66.5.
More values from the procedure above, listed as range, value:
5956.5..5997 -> 65.6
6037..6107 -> 68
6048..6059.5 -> 74.6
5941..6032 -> 66.1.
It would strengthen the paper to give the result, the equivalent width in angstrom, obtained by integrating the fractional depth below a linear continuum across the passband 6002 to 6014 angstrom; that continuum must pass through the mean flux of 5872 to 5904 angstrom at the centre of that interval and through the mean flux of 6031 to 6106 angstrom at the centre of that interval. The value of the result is 1.24 angstrom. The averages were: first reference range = 68.2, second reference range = 68.2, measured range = 61.1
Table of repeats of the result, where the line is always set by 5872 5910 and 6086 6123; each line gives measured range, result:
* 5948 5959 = -0.3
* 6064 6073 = 0.2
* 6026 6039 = -0.9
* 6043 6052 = -1.5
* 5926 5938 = 0.4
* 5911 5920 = -0.2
